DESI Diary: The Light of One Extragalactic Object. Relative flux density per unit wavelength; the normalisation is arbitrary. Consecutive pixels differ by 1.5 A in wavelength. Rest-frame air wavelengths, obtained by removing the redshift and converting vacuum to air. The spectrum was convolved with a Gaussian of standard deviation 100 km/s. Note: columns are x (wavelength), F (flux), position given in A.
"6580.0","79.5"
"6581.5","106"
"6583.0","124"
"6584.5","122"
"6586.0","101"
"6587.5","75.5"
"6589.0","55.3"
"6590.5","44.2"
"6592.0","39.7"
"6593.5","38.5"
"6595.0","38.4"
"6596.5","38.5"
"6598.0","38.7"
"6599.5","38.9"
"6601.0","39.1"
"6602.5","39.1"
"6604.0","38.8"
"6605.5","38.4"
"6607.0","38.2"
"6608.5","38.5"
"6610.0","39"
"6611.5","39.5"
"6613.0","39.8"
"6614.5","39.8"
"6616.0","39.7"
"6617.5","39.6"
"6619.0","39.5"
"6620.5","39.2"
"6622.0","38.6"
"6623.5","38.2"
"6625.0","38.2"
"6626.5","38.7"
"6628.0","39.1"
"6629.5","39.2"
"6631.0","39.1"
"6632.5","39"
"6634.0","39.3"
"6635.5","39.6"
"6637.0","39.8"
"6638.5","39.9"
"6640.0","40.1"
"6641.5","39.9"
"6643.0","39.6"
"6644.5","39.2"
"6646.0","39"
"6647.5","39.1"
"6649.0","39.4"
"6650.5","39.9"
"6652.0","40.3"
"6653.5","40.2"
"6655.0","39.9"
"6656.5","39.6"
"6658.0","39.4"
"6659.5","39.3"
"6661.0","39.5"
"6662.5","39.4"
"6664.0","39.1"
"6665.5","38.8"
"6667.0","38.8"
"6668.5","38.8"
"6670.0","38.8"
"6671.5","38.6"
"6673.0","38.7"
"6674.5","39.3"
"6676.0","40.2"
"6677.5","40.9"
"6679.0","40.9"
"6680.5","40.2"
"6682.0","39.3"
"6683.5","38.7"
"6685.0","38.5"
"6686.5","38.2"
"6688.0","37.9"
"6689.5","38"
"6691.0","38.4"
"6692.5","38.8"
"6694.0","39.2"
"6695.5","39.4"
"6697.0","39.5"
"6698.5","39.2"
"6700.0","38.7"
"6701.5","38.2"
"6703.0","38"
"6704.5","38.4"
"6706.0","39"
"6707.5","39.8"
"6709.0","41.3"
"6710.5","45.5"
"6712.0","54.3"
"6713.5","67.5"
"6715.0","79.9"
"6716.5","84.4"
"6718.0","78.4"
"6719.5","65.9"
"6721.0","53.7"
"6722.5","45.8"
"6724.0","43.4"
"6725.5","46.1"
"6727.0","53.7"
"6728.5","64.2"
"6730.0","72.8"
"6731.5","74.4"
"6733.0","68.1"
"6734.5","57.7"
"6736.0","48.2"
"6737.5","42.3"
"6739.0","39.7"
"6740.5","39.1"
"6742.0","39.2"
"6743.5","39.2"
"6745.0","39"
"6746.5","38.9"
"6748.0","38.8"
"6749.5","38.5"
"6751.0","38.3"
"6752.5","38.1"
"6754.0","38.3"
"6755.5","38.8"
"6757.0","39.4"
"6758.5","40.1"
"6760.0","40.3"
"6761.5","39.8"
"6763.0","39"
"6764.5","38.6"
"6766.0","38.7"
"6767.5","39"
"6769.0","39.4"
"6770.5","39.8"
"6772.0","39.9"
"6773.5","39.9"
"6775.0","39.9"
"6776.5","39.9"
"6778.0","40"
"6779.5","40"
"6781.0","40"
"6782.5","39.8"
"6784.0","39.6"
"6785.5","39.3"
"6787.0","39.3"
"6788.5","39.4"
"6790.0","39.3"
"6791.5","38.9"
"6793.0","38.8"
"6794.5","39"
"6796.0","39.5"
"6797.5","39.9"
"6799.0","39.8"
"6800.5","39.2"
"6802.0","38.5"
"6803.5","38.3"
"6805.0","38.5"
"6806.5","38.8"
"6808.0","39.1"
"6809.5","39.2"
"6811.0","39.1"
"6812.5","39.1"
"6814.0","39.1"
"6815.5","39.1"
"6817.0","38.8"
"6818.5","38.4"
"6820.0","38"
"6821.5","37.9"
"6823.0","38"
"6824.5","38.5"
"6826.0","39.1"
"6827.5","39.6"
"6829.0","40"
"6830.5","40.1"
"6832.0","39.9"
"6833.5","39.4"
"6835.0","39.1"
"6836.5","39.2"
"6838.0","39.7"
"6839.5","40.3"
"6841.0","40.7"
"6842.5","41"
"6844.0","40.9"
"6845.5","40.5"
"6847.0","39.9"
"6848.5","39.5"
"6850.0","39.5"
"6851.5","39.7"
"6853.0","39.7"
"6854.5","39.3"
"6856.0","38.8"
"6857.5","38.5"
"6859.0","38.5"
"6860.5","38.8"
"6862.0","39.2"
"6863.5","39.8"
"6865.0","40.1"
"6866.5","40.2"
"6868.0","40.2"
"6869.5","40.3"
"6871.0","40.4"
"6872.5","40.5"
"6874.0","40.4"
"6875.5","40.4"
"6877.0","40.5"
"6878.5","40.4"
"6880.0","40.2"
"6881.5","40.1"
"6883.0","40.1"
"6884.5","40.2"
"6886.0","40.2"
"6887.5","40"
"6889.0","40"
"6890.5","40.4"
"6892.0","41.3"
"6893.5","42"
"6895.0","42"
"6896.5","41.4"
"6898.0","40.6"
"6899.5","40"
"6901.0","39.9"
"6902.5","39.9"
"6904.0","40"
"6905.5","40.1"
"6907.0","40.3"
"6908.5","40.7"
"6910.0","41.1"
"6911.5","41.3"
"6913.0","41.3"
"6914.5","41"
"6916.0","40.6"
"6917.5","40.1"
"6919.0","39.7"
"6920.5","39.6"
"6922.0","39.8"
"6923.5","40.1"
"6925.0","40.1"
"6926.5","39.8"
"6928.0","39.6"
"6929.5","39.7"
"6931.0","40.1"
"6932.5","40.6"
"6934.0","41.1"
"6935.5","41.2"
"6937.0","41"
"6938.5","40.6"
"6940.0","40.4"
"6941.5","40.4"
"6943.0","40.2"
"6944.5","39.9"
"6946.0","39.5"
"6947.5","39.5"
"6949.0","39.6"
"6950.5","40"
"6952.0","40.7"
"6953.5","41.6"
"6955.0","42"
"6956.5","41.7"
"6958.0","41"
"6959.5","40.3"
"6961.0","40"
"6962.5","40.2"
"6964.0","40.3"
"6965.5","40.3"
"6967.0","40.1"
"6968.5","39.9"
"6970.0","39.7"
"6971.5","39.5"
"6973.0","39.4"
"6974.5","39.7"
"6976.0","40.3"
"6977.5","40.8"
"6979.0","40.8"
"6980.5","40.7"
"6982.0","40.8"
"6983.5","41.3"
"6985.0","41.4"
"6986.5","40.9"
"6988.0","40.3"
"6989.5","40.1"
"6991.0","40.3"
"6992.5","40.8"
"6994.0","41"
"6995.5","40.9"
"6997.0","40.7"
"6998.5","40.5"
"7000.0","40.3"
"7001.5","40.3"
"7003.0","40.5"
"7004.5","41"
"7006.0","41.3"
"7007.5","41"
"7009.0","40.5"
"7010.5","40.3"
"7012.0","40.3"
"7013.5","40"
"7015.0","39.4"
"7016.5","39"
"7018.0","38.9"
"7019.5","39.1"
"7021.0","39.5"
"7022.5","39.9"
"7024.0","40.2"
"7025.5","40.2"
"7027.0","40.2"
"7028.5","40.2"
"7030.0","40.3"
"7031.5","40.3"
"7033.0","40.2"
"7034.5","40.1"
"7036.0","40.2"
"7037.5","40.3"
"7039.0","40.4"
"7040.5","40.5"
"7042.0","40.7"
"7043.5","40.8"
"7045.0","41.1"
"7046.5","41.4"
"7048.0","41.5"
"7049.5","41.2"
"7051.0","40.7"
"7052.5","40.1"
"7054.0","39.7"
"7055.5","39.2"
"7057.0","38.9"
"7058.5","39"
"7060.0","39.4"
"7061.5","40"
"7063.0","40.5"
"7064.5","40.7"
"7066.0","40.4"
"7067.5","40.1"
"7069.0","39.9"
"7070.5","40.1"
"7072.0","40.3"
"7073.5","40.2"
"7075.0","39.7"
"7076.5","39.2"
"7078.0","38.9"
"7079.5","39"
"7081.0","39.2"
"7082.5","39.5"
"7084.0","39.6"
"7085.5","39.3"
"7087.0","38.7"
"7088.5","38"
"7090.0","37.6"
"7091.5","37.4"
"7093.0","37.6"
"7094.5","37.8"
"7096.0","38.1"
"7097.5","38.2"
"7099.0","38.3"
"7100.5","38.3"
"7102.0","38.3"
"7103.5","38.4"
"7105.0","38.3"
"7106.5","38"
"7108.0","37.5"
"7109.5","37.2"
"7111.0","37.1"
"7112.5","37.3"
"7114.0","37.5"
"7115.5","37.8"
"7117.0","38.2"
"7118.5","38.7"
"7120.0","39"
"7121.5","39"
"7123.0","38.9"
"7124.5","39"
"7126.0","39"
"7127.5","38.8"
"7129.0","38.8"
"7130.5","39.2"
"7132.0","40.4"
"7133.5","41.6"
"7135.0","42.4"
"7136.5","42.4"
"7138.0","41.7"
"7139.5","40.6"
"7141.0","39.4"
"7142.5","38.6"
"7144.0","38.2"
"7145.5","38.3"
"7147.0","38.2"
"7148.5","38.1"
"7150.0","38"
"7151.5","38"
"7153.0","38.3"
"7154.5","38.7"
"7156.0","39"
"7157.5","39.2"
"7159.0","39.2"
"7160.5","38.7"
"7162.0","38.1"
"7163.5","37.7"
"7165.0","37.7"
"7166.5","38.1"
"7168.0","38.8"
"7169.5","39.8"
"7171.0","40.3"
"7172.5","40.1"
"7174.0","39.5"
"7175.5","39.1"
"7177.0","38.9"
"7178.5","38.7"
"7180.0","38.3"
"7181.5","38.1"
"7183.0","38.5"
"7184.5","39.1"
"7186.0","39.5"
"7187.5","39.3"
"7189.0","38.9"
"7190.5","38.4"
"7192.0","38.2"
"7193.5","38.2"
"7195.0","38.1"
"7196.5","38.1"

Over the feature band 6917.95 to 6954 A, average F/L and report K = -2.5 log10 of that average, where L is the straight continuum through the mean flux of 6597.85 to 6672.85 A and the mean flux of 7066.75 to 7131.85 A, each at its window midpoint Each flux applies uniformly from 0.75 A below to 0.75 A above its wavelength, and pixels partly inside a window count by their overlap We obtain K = -0.037 mag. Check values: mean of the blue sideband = 39.2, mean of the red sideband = 38.6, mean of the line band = 40.2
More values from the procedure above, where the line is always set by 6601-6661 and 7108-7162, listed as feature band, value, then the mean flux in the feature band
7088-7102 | 0.03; 37.9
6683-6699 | 0.02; 38.7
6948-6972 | -0.04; 40.4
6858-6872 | -0.02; 39.7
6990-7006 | -0.04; 40.7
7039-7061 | -0.04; 40.3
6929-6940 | -0.04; 40.6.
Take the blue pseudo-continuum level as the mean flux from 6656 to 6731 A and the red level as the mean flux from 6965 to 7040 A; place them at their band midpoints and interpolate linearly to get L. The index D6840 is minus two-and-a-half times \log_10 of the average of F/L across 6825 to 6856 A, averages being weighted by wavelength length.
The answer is 0.083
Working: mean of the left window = 45.4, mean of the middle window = 39.8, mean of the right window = 40.3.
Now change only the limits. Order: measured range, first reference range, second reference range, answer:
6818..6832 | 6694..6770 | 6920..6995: 0.14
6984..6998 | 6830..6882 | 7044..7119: -0.04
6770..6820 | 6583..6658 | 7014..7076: 0.08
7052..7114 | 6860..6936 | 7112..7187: 0.01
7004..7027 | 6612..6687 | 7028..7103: -0.01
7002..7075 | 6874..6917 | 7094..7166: -0.02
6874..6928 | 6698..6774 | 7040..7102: 0.08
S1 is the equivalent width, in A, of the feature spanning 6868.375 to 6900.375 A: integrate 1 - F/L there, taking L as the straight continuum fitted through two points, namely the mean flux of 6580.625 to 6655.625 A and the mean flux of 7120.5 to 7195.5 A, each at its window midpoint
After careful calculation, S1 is 1.7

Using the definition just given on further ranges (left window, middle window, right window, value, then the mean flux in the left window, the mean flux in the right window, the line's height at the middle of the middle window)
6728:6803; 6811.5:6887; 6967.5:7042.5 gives 3.5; 42.3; 40.3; 41.6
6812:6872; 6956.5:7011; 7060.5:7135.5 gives -1.8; 39.5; 38.9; 39.2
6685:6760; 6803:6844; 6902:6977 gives 4.4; 47.1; 40.3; 43.9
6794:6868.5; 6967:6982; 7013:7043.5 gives -0.1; 39.3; 40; 39.8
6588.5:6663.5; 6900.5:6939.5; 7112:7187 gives -1.1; 39.6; 39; 39.3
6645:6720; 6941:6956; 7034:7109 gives 0.1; 43.2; 39.4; 40.6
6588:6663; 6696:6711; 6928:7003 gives 0.1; 39.8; 40.4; 39.9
